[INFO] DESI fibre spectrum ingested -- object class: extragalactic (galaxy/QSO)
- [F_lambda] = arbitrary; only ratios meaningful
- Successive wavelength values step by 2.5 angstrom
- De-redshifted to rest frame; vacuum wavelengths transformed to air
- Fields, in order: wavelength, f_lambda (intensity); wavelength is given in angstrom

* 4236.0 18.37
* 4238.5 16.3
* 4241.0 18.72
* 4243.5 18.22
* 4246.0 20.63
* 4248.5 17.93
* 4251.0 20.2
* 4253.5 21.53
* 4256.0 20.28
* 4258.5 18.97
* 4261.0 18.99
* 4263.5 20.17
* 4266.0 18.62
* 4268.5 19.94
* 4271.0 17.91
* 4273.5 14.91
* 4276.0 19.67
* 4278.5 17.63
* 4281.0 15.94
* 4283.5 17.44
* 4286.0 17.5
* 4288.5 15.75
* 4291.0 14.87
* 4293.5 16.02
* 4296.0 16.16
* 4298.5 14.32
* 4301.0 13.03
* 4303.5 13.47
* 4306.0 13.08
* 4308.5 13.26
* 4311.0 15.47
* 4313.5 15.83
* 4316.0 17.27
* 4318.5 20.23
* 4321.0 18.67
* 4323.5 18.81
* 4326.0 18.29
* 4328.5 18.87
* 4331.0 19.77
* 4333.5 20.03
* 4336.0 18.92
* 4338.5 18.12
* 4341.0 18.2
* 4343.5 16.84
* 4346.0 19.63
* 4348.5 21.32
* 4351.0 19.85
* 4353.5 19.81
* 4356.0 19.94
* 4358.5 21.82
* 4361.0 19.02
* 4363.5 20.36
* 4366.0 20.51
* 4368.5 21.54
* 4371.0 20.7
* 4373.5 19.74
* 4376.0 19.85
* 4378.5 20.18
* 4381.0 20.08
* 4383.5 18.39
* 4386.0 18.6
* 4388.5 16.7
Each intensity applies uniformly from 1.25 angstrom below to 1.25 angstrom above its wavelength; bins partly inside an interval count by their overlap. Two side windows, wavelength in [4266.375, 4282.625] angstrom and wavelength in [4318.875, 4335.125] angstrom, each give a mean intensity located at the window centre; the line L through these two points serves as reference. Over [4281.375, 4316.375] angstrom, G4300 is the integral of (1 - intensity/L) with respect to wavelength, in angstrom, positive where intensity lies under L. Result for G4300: 5.99 angstrom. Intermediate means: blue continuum 17.7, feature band 15.2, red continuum 19.1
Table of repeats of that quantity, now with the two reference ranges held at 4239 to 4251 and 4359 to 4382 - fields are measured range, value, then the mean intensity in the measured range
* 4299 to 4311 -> 3.7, 13.5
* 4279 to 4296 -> 2.7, 16.3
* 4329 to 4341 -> 0.5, 19.1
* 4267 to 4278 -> 0.6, 18.1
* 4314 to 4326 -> 0.7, 18.5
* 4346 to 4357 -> -0.1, 20.2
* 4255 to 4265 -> -0.3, 19.6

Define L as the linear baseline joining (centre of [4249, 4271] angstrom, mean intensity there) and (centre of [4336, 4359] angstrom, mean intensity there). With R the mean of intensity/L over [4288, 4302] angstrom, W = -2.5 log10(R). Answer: 0.29 mag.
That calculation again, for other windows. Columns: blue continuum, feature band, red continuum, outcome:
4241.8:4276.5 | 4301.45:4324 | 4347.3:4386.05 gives 0.221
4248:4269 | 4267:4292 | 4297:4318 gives 0.022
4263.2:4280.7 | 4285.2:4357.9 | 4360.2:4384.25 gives 0.105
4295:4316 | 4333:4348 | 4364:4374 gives -0.048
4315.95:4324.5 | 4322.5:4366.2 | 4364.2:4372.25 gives 0.027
